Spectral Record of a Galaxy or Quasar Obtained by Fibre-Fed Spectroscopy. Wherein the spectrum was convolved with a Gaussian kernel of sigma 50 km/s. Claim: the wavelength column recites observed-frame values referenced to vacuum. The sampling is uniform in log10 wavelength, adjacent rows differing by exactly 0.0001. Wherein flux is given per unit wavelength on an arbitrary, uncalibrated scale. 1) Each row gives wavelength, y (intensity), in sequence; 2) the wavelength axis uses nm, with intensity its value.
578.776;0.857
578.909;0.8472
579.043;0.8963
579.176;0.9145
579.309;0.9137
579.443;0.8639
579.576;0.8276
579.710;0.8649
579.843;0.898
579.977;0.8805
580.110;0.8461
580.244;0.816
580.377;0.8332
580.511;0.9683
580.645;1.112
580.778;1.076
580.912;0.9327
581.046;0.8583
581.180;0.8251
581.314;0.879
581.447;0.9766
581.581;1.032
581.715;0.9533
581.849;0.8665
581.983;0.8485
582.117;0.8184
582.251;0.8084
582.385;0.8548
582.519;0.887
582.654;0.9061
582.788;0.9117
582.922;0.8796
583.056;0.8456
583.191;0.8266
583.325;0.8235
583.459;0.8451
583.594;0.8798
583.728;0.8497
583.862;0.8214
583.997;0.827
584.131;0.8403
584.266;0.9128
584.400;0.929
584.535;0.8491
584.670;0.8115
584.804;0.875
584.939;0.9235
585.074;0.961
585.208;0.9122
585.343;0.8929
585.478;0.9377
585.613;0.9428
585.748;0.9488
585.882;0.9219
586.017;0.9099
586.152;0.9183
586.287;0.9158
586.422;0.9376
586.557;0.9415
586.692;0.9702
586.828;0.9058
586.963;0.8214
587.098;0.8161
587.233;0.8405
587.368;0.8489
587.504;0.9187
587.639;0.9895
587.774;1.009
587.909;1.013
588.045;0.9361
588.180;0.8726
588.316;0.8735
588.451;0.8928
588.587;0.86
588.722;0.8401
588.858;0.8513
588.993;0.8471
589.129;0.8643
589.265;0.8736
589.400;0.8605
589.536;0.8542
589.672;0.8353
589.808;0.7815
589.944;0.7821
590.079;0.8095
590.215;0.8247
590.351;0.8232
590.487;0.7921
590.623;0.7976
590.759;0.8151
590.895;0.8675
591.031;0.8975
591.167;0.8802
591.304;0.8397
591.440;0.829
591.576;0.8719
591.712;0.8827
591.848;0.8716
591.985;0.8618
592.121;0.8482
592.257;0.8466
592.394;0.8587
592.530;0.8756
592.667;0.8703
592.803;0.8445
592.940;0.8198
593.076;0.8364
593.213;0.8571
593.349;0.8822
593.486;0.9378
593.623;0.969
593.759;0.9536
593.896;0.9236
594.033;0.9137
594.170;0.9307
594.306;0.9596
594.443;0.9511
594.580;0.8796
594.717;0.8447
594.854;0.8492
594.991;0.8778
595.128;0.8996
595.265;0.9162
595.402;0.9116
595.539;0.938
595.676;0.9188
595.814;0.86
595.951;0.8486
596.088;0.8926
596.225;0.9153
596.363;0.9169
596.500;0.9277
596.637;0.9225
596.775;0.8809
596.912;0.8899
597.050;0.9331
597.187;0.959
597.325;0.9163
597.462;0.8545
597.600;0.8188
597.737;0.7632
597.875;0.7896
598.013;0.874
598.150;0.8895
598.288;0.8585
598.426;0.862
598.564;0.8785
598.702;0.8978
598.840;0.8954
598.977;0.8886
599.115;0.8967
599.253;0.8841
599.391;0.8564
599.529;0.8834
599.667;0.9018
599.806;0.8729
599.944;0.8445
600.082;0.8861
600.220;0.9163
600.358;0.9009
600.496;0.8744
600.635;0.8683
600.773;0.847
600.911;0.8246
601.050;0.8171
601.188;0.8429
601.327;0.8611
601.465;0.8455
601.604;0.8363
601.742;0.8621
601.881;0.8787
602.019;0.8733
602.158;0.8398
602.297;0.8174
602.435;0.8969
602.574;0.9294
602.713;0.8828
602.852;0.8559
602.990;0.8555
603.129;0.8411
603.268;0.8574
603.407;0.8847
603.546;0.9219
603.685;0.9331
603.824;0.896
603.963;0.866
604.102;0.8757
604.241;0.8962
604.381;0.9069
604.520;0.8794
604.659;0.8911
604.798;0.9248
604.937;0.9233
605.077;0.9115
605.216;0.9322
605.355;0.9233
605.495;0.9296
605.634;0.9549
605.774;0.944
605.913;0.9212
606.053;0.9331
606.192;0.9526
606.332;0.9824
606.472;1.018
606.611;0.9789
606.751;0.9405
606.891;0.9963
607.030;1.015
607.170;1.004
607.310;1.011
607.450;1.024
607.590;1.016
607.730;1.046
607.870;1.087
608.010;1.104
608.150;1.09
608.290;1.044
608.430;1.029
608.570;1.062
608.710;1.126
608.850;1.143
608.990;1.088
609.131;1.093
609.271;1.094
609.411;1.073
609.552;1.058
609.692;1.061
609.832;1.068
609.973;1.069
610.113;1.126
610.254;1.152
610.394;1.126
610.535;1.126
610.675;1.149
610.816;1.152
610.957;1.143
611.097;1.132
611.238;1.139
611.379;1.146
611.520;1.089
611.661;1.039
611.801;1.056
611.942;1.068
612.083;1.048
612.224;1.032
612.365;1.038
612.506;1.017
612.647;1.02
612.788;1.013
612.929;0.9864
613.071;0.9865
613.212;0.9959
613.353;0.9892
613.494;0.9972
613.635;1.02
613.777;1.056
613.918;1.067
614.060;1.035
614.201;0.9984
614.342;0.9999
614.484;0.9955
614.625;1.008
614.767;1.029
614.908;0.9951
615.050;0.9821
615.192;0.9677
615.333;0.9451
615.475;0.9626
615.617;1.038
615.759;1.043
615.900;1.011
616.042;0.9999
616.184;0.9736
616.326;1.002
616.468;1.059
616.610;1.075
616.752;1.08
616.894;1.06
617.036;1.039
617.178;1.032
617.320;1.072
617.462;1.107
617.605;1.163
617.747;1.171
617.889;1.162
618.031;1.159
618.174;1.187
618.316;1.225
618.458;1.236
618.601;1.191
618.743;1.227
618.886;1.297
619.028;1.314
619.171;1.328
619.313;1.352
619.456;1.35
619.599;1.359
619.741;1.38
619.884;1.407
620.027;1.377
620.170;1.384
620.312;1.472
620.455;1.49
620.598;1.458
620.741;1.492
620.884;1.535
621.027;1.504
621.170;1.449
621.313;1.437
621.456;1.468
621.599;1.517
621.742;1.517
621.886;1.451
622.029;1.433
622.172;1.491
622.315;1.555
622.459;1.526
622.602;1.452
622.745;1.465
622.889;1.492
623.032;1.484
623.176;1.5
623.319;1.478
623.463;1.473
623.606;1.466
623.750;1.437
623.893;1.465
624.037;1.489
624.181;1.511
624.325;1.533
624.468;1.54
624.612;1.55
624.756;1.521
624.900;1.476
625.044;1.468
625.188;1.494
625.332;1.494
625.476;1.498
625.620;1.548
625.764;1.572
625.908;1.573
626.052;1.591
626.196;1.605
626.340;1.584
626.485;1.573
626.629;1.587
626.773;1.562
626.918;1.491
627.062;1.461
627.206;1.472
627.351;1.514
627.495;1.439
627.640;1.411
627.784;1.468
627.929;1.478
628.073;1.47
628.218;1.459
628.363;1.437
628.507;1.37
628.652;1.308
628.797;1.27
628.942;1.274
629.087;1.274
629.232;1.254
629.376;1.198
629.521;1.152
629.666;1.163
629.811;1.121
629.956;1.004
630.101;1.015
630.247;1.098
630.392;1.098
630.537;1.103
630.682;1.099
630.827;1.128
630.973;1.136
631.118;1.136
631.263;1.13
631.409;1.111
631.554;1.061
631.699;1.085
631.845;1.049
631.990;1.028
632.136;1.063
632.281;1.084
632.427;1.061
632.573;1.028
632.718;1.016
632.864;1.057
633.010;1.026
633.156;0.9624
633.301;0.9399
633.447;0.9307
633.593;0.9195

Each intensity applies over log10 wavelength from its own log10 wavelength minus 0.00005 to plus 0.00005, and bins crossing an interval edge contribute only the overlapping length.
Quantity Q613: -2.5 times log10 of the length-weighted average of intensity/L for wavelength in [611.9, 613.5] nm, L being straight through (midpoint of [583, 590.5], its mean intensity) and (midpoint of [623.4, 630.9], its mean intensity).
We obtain 0.191 mag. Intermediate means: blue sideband 0.879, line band 1.02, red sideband 1.4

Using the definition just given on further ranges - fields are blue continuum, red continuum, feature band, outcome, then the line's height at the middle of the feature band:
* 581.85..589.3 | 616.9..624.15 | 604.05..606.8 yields 0.24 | 1.16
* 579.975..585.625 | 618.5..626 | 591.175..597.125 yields 0.18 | 1.05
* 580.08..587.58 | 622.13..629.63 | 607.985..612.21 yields 0.14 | 1.25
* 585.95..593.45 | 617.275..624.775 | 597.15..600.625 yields 0.17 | 1.02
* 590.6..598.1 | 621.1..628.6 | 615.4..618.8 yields 0.22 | 1.34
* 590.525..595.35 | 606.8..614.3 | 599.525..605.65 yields 0.12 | 0.979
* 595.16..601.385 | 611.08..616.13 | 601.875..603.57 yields 0.06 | 0.922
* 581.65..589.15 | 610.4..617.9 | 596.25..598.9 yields 0.09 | 0.955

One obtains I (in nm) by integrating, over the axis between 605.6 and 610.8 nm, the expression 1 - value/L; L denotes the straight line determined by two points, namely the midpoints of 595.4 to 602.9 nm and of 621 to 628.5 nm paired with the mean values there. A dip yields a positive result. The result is 0.23 nm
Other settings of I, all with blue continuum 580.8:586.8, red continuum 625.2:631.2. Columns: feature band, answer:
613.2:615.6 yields 0.41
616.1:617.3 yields 0.19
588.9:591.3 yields 0.31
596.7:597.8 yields 0.16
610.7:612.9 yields 0.20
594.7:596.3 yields 0.19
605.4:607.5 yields 0.29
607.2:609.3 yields 0.14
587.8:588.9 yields 0.05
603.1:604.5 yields 0.27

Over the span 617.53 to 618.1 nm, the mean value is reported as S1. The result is 1.16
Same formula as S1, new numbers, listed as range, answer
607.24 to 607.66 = 1.02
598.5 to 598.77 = 0.888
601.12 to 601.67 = 0.846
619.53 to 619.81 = 1.37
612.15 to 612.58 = 1.03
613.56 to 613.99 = 1.05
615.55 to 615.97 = 1.03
